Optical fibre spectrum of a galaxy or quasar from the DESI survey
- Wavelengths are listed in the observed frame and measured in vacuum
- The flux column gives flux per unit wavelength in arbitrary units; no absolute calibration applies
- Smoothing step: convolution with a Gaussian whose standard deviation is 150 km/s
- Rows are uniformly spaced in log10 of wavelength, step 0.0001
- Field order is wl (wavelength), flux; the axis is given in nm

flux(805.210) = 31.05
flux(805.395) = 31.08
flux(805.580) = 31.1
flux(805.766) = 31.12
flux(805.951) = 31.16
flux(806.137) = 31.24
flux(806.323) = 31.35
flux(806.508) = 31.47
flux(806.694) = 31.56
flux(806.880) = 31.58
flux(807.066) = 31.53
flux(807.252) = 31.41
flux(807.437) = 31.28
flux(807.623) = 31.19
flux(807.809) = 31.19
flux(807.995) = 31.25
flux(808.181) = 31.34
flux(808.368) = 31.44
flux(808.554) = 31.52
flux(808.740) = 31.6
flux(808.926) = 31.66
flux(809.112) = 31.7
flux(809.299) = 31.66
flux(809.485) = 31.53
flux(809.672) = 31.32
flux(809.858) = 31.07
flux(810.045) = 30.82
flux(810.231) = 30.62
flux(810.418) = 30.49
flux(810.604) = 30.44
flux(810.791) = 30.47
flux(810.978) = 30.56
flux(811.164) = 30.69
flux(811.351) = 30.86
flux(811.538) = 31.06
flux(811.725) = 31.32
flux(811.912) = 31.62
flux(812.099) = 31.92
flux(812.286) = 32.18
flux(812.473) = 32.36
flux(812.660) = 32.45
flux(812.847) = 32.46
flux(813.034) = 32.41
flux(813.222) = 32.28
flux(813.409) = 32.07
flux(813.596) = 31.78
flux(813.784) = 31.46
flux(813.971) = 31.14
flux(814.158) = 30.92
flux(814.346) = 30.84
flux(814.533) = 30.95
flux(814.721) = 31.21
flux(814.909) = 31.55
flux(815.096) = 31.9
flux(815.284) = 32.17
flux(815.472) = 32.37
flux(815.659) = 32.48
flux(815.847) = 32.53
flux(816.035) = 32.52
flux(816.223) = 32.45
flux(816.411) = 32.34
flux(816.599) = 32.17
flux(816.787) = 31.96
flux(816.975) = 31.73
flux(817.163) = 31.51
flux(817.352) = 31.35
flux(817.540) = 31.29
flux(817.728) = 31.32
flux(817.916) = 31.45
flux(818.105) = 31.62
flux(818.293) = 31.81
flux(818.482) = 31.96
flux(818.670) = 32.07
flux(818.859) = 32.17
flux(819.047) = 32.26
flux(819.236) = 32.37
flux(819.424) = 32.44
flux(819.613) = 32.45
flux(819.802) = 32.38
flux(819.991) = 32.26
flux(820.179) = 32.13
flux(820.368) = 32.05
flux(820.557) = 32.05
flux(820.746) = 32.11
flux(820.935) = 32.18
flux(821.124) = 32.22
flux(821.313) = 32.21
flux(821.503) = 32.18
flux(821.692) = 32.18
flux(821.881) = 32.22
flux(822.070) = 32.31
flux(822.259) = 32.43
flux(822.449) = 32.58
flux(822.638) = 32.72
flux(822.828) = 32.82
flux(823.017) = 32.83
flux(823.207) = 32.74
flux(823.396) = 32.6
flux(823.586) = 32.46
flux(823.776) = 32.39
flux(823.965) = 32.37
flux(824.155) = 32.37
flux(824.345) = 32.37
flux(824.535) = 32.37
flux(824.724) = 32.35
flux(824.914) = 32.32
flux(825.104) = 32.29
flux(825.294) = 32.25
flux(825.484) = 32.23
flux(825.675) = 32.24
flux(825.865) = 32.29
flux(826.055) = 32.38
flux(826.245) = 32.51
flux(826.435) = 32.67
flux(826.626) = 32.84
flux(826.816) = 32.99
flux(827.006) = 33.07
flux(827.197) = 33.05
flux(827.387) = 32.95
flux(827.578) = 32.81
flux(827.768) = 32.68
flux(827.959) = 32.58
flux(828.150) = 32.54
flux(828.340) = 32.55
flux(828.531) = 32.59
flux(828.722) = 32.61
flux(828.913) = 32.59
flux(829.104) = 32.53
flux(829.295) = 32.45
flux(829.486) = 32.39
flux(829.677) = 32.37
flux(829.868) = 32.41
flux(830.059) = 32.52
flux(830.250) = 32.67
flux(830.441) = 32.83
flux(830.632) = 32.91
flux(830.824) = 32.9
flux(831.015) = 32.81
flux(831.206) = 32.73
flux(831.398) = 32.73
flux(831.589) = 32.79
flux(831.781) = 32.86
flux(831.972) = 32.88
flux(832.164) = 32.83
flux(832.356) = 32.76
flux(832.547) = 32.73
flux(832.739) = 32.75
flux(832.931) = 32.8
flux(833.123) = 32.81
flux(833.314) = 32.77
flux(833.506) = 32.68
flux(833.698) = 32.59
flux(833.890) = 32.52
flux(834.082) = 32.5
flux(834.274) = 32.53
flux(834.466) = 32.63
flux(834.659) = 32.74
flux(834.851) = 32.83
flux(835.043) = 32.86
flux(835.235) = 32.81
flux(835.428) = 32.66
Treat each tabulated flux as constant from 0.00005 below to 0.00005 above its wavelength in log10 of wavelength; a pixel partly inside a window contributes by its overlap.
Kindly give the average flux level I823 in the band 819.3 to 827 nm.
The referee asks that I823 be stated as 32.4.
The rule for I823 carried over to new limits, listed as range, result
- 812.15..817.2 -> 31.9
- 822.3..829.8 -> 32.6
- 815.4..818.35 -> 31.9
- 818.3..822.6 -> 32.2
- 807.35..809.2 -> 31.4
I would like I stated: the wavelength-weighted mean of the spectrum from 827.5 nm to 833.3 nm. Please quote 32.7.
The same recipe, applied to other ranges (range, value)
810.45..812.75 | 31.3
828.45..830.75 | 32.6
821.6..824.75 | 32.5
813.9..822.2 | 32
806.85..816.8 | 31.6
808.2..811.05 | 31.1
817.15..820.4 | 31.9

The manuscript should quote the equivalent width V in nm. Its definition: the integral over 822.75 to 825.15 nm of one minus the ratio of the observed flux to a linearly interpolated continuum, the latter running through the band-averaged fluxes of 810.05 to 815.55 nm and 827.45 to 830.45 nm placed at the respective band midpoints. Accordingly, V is -0.02 nm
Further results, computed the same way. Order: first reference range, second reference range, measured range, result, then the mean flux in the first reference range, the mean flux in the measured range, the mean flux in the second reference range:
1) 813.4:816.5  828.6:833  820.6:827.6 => -0.04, 31.8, 32.5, 32.7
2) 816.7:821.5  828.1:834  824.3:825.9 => 0.00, 32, 32.3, 32.7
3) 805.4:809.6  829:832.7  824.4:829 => -0.02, 31.4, 32.6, 32.7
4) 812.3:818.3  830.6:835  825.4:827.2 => -0.01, 31.8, 32.6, 32.7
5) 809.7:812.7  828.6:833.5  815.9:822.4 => -0.06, 31.2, 32.1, 32.7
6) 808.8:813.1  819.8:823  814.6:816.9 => -0.02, 31.4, 32.1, 32.3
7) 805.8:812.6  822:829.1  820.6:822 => 0.00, 31.3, 32.2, 32.6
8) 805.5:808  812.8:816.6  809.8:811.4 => 0.05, 31.3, 30.7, 31.9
